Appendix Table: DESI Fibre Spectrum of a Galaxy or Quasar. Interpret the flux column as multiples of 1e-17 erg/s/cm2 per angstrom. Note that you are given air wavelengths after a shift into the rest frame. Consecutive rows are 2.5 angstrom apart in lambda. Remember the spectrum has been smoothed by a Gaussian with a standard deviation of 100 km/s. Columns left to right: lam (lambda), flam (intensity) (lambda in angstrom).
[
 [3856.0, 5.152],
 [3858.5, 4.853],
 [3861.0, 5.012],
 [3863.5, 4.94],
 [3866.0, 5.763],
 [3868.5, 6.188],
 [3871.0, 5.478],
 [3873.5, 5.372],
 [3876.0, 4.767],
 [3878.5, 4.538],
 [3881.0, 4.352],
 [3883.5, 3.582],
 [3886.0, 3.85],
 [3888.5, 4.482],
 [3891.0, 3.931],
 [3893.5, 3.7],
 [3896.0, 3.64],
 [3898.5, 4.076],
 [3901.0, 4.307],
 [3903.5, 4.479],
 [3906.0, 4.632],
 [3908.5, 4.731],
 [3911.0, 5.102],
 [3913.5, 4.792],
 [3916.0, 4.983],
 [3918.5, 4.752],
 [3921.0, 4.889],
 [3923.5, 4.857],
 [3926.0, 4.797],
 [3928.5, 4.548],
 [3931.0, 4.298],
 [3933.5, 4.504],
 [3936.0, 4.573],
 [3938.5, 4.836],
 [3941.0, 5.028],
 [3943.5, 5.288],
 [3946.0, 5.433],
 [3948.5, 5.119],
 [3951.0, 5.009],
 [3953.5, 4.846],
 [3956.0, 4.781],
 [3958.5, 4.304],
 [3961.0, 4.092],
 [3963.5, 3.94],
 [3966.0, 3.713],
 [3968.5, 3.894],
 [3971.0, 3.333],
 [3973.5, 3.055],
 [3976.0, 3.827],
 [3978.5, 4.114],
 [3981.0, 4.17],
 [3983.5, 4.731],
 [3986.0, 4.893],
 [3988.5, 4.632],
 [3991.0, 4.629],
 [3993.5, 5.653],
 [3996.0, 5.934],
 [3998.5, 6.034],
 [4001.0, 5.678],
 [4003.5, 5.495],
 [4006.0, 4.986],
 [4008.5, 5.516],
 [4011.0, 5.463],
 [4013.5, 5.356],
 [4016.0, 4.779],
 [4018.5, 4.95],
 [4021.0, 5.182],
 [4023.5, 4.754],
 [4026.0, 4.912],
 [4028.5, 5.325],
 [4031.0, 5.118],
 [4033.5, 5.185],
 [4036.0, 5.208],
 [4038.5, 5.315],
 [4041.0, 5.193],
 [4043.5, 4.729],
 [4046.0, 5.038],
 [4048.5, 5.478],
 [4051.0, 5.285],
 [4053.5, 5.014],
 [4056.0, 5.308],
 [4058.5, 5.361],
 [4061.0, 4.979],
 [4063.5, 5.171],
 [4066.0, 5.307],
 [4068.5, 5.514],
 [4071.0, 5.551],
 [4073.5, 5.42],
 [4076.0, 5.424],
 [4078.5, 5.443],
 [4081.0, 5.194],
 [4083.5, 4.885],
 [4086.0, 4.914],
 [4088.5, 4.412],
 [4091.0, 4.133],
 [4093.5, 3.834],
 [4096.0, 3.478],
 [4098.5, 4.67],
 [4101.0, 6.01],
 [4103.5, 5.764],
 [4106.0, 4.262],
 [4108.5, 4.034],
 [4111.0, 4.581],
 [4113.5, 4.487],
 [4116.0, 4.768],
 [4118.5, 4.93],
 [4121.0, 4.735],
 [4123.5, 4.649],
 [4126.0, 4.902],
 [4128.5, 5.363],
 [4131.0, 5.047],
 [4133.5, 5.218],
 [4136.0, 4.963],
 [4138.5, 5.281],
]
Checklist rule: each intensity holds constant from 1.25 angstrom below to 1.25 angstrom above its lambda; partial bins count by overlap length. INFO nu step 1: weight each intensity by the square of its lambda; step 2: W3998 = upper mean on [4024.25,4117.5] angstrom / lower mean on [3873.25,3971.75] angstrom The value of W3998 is 1.19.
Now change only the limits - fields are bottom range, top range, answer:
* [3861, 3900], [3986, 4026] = 1.22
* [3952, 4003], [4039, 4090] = 1.19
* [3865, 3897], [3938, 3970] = 1.05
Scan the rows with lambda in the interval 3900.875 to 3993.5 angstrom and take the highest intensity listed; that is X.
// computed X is 5.653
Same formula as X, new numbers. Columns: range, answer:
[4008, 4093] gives 5.551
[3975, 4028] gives 6.034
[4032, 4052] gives 5.478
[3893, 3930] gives 5.102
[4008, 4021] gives 5.516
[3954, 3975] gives 4.781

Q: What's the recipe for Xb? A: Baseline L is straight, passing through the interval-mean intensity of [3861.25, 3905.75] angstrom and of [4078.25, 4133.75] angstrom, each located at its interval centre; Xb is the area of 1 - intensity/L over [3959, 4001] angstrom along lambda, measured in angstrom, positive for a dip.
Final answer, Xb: 1.8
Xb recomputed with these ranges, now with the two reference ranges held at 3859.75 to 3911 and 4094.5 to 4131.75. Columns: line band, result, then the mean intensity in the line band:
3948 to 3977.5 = 3.3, 4.13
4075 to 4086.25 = -1.1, 5.19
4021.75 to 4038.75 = -1.4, 5.11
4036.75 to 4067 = -2.9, 5.18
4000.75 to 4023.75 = -2.5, 5.22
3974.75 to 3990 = 0.9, 4.4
